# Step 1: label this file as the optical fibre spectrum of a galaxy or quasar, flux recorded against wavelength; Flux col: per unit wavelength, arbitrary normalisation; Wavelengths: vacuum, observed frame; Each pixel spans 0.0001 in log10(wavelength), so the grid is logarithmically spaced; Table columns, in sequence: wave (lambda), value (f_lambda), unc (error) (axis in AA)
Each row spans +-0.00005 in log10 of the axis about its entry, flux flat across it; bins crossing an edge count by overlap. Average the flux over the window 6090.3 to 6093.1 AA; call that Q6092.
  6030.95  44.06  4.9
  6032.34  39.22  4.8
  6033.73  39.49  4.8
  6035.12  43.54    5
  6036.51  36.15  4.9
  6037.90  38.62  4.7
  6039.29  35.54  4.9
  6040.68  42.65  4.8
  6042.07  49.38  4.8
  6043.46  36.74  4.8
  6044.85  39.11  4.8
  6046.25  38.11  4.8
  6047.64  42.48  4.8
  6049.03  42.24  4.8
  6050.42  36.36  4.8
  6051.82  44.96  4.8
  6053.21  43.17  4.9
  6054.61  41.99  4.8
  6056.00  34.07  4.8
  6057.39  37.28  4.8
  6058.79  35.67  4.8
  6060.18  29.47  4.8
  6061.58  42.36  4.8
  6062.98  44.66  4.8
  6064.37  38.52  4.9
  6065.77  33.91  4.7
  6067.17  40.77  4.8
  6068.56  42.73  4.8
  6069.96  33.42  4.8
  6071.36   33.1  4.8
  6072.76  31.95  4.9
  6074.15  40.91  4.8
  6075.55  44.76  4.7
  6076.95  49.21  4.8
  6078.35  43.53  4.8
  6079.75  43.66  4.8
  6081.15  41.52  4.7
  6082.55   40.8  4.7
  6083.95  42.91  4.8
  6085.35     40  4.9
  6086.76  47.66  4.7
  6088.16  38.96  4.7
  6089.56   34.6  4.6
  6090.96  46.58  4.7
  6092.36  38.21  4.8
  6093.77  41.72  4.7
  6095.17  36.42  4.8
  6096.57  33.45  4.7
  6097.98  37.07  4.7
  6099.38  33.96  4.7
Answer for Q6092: 42.3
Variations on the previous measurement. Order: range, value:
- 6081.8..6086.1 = 41.2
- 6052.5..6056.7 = 39.8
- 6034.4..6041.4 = 39.3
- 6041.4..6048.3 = 41.1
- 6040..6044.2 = 42.9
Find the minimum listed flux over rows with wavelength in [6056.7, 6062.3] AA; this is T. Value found 29.47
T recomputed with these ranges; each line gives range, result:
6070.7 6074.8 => 31.95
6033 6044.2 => 35.54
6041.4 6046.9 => 36.74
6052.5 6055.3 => 41.99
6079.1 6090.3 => 34.6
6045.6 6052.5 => 36.36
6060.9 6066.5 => 33.91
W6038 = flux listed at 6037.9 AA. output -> 38.62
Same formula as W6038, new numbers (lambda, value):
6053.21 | 43.17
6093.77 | 41.72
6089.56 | 34.6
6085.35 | 40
